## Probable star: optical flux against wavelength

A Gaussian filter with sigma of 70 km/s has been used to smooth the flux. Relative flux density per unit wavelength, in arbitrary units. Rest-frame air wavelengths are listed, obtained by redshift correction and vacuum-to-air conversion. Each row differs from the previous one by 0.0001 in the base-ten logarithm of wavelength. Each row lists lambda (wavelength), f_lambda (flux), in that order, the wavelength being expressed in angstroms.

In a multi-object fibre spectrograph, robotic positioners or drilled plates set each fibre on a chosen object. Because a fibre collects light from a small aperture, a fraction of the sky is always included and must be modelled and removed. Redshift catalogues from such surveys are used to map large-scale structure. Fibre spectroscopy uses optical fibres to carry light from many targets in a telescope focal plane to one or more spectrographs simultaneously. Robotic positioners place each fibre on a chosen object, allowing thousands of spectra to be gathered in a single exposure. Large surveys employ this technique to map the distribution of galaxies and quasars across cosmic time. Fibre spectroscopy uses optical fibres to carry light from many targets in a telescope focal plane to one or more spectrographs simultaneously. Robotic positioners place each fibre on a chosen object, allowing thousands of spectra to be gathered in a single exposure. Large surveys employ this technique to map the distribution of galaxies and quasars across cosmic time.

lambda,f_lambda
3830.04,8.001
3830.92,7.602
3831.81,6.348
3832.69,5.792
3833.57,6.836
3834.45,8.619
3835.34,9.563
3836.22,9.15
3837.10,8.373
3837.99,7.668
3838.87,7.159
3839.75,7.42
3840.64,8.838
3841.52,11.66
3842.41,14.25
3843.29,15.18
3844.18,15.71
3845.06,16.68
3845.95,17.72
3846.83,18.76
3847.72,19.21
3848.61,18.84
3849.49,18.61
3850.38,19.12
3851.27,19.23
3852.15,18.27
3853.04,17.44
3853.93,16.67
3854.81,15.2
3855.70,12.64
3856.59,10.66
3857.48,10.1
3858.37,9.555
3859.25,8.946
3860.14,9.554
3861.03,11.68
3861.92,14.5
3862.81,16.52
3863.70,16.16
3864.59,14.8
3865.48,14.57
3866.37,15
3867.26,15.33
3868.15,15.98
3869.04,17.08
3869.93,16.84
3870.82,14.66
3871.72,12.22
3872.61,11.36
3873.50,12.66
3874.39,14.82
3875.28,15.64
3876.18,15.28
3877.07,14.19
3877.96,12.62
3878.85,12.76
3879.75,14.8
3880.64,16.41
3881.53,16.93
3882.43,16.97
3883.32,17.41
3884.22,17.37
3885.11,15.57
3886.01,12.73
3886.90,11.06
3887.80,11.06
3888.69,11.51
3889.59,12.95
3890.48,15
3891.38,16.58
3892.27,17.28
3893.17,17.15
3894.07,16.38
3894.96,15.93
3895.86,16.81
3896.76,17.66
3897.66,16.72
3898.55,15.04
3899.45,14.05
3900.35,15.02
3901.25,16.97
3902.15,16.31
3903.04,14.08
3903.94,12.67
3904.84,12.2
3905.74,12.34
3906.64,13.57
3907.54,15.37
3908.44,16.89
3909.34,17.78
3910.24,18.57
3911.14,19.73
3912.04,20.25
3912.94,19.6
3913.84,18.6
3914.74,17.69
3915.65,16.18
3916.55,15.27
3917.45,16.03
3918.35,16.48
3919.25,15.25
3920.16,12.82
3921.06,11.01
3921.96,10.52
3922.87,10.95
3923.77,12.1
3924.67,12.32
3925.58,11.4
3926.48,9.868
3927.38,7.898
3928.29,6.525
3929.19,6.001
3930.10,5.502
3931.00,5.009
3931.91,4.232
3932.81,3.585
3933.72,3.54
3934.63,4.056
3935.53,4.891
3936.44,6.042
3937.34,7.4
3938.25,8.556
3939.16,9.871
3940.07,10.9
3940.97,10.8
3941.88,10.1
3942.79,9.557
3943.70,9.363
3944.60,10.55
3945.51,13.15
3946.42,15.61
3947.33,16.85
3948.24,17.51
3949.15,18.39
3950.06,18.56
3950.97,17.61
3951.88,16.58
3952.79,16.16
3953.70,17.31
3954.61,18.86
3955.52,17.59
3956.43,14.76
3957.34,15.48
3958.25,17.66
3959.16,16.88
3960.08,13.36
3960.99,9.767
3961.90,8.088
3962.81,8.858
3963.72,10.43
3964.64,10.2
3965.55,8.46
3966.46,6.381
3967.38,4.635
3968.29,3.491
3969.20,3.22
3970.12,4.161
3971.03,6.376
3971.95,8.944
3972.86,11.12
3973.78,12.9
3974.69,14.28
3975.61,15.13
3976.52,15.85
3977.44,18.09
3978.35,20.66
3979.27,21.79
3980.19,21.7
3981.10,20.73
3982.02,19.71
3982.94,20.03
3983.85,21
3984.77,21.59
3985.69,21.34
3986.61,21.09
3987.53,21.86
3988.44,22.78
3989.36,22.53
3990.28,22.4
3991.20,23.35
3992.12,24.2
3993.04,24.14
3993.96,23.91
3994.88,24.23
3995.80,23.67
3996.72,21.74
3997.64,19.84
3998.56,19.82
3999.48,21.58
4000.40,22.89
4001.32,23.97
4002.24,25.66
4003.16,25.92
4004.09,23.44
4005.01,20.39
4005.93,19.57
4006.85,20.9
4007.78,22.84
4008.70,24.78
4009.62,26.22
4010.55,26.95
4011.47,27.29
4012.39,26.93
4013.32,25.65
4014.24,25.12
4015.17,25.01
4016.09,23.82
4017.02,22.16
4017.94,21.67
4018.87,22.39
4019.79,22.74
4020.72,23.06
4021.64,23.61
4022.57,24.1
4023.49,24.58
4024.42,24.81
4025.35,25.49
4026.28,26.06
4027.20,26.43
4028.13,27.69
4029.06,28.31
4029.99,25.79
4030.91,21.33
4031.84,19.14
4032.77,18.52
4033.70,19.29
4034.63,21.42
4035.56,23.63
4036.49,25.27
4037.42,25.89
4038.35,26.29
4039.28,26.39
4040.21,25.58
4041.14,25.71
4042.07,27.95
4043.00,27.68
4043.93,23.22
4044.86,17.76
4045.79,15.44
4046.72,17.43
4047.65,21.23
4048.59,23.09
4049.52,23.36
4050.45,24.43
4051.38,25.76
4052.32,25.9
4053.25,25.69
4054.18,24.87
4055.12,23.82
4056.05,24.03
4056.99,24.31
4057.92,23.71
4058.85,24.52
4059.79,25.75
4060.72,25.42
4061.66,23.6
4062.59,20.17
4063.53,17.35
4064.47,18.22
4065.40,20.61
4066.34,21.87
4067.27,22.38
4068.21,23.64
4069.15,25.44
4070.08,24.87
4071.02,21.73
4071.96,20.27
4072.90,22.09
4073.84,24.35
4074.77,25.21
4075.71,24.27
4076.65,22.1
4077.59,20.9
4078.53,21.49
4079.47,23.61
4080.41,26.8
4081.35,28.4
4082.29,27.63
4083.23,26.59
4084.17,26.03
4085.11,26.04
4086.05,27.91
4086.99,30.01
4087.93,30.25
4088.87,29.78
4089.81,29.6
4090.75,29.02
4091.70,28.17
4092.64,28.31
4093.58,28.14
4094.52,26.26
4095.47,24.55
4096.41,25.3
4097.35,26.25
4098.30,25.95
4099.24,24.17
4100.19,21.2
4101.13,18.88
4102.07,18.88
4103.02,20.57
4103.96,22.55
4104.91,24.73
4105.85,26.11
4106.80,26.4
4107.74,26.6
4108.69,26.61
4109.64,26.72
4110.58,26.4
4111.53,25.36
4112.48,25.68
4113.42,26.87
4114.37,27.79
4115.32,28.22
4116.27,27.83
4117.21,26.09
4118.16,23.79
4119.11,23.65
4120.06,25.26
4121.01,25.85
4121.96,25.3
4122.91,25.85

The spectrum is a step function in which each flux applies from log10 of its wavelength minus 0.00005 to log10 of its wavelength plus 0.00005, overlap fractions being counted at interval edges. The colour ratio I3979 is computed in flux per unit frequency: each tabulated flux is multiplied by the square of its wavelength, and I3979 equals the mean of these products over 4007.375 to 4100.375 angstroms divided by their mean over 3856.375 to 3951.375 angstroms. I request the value 1.97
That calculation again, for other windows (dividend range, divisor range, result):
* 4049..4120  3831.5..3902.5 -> 1.96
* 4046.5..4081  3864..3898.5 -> 1.69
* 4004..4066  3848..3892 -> 1.75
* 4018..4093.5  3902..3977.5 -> 2.12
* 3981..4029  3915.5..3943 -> 2.58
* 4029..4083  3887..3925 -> 1.65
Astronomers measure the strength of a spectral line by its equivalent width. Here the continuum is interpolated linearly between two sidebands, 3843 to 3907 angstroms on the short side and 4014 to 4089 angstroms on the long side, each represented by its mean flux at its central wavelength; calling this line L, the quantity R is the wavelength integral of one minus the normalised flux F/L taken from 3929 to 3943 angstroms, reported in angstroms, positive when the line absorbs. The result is 8.71 angstroms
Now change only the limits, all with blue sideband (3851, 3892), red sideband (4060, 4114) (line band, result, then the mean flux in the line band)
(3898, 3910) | 0.77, 14.9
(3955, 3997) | 7.38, 16.1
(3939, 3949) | 3.02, 12.5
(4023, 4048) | -1.62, 23.7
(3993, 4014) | -2.92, 23.6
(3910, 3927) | 1.68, 14.9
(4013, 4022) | -0.89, 23.5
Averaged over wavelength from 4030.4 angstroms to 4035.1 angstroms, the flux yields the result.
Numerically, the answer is 20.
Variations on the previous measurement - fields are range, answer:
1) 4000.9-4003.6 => 25.2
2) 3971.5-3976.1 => 12.5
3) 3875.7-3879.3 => 13.7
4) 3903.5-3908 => 13.2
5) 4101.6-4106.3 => 22.6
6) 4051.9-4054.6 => 25.6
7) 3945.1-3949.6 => 16.3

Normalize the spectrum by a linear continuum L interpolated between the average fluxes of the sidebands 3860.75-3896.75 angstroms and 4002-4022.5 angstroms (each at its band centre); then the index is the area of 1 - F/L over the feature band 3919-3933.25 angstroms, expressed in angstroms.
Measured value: 7.1 angstroms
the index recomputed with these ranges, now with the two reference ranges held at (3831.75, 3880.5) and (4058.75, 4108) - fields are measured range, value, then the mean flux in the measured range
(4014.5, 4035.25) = -1.76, 23.5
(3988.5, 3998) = -1.35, 23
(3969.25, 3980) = 3.30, 13.4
